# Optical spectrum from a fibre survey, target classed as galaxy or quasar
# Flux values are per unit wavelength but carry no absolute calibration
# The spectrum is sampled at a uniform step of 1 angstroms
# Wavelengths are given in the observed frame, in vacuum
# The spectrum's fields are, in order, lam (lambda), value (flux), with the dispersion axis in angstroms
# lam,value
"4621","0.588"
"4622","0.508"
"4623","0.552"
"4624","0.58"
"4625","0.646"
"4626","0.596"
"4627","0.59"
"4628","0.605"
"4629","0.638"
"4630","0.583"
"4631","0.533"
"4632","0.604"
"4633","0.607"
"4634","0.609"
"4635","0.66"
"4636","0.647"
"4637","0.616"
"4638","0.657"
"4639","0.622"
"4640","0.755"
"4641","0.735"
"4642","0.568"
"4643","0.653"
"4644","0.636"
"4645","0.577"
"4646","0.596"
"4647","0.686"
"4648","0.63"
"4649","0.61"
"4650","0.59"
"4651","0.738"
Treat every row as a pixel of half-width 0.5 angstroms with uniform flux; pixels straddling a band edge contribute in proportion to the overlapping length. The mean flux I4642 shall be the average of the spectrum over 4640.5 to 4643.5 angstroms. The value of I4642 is 0.652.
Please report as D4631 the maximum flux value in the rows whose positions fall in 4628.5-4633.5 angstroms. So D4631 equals 0.638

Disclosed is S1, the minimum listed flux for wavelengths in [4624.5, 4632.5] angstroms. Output 0.533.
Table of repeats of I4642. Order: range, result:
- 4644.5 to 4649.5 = 0.62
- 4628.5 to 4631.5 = 0.585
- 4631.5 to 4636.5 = 0.625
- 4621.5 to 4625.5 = 0.572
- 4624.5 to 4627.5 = 0.611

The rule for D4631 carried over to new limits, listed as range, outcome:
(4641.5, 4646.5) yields 0.653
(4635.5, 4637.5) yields 0.647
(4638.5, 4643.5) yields 0.755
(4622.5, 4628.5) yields 0.646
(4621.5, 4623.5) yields 0.552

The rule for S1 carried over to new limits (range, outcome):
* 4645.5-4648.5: 0.596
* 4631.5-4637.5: 0.604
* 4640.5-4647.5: 0.568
